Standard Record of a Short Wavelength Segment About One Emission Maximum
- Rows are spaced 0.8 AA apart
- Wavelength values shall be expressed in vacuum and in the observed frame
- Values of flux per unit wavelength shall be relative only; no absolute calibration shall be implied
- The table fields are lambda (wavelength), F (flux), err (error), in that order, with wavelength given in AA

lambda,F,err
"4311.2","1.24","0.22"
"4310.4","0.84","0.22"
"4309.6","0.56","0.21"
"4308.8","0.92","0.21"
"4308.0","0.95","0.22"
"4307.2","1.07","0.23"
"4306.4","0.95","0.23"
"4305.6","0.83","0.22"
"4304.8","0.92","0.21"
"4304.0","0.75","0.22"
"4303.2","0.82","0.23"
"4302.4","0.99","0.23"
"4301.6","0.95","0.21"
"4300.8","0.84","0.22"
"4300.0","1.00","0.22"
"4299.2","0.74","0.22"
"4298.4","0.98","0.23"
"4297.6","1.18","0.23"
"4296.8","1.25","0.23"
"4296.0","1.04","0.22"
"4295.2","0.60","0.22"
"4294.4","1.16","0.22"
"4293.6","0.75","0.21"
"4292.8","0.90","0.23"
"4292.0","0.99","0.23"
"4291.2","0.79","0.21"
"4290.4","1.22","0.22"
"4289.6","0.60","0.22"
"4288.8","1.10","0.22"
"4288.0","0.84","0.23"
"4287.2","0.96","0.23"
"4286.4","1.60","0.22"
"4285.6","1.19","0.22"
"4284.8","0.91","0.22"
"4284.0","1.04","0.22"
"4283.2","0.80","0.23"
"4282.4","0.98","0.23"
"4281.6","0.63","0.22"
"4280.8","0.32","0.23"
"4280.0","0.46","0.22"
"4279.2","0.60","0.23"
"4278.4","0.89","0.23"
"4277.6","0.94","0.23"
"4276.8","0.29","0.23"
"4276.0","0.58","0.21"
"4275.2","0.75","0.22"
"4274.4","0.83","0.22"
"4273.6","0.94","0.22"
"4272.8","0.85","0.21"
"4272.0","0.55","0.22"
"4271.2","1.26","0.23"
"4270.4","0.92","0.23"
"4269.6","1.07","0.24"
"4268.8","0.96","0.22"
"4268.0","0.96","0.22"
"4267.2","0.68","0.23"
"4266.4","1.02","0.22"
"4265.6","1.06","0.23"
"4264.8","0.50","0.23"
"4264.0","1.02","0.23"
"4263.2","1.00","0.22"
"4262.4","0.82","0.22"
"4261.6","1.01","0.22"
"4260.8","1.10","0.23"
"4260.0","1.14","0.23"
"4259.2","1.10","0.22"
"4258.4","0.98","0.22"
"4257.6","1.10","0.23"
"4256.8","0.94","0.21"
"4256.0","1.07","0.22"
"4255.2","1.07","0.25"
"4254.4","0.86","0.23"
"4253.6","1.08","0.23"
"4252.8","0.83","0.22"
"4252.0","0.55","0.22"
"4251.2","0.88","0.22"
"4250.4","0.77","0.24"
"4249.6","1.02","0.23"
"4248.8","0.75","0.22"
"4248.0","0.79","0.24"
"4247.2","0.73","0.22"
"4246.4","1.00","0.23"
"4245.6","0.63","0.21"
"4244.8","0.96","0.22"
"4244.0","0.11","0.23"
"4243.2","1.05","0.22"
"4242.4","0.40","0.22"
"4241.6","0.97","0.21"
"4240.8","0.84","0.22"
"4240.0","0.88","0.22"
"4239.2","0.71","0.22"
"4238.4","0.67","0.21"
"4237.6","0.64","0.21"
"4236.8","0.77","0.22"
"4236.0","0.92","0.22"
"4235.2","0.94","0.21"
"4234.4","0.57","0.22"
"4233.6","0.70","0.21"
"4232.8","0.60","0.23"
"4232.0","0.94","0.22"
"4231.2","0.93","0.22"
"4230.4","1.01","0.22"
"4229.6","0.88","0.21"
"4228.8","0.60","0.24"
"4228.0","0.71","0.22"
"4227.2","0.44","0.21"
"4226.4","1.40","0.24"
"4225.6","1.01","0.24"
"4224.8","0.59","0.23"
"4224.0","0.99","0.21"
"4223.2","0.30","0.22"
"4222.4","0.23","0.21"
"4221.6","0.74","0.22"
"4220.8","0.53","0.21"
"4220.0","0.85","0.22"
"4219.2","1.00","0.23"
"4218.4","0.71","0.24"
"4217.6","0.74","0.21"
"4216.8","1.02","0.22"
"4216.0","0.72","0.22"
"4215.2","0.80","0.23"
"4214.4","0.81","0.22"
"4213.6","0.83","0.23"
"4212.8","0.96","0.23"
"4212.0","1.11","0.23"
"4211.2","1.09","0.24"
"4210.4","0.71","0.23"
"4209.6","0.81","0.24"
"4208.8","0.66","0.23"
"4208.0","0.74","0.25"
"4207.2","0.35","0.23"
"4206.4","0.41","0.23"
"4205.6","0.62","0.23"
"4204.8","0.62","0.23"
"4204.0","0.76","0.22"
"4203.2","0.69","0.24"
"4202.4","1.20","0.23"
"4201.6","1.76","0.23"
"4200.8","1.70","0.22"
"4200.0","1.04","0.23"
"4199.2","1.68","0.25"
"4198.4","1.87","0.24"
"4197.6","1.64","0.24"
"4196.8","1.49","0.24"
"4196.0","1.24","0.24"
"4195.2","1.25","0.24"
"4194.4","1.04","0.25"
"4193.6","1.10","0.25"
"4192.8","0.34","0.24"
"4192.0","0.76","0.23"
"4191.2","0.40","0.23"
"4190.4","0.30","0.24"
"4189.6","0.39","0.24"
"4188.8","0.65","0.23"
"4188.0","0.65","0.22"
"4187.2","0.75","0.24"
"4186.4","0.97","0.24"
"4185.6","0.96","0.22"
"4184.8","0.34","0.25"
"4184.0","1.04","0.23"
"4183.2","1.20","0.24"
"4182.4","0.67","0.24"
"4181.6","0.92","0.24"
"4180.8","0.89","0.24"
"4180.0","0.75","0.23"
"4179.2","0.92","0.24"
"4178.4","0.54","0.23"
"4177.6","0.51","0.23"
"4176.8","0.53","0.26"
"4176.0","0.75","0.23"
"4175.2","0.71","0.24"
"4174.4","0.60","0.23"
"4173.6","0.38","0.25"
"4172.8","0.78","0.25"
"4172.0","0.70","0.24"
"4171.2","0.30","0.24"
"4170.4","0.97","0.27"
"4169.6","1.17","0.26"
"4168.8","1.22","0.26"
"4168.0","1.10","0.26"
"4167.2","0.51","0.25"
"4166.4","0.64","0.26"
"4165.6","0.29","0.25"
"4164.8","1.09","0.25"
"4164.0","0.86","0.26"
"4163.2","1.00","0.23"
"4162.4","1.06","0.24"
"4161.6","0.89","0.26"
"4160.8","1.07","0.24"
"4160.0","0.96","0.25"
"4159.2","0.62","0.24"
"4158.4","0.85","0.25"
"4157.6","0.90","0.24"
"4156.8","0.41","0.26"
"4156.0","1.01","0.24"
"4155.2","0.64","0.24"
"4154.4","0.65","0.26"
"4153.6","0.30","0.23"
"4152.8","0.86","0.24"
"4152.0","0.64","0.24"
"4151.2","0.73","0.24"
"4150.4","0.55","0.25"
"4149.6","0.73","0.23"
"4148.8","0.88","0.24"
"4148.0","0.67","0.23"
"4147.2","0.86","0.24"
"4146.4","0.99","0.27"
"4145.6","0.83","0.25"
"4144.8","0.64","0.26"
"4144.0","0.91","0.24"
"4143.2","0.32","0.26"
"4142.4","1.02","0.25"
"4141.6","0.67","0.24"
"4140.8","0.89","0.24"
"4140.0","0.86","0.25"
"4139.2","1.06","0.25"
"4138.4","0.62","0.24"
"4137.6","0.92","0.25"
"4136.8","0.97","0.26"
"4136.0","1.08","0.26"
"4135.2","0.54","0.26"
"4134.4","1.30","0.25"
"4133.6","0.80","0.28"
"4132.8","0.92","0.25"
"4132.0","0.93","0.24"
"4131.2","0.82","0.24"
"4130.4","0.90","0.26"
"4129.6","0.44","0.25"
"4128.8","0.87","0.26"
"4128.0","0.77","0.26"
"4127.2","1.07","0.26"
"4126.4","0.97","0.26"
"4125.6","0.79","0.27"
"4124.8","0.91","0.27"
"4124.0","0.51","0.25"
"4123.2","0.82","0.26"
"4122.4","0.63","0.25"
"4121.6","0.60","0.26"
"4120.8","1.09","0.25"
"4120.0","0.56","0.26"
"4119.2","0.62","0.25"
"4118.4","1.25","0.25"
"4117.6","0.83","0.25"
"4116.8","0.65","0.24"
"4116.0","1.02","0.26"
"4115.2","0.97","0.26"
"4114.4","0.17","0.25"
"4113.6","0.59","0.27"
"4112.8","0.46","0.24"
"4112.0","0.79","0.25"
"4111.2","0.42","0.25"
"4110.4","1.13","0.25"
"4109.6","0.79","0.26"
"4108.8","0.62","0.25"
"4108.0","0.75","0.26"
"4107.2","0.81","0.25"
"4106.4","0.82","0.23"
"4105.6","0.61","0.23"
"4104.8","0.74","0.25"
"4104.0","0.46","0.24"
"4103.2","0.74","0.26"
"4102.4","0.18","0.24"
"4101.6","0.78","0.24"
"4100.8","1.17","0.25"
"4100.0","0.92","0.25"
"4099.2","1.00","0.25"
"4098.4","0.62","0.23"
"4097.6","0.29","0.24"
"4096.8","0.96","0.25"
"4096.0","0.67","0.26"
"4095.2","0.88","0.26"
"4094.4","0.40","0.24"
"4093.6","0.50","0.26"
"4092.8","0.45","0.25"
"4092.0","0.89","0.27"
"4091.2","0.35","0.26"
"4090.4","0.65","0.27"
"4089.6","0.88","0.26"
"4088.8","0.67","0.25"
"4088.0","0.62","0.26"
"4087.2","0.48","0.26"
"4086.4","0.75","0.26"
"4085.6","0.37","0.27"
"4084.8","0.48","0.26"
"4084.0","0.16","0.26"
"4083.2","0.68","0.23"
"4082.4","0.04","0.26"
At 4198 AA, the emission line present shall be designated [O II]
